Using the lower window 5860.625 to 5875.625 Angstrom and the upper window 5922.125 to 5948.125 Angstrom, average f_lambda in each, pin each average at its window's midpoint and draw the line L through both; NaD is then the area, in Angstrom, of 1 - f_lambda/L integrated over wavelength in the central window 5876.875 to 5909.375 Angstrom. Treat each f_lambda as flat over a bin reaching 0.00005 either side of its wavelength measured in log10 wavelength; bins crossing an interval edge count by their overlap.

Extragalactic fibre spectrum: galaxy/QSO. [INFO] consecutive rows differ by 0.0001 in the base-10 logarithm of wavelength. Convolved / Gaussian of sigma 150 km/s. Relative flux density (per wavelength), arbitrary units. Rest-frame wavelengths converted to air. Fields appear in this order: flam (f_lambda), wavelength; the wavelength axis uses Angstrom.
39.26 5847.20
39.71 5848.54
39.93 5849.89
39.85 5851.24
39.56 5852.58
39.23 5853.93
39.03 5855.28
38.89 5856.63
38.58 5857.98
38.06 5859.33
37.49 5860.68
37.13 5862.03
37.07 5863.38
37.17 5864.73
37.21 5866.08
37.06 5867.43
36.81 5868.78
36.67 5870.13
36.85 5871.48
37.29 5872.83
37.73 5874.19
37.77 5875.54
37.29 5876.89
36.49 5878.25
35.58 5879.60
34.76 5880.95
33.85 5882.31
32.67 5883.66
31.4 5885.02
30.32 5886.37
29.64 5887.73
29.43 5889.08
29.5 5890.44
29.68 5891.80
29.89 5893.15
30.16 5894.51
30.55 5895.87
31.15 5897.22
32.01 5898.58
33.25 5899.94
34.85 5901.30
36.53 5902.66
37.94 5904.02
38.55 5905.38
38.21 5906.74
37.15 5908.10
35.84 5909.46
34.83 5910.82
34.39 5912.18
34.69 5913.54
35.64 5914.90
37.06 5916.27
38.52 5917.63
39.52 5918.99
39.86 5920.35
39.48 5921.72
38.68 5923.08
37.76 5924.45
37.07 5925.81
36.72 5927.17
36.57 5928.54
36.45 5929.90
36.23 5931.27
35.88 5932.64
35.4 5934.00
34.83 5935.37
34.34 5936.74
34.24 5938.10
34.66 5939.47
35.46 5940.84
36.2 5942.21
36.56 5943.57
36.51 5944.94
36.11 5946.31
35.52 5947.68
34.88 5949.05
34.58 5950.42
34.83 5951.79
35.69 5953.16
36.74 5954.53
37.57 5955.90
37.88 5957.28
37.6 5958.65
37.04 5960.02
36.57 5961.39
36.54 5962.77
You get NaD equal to 3.0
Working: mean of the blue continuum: 37.2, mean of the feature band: 33.3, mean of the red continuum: 36.1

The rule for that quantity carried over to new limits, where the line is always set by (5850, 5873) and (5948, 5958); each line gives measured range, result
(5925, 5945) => 0.3 Angstrom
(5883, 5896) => 2.4 Angstrom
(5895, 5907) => 0.8 Angstrom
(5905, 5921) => -0.1 Angstrom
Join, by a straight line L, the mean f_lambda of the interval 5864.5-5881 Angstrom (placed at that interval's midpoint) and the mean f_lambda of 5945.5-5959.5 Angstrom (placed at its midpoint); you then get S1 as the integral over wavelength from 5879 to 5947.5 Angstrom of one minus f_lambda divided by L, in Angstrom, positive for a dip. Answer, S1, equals 2.95 Angstrom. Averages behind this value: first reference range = 36.9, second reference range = 36.1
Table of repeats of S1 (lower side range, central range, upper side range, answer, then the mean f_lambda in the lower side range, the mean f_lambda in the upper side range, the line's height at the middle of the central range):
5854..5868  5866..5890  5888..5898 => -0.8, 37.8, 30.1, 33.7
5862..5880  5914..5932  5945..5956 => -0.7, 37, 35.7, 36.2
